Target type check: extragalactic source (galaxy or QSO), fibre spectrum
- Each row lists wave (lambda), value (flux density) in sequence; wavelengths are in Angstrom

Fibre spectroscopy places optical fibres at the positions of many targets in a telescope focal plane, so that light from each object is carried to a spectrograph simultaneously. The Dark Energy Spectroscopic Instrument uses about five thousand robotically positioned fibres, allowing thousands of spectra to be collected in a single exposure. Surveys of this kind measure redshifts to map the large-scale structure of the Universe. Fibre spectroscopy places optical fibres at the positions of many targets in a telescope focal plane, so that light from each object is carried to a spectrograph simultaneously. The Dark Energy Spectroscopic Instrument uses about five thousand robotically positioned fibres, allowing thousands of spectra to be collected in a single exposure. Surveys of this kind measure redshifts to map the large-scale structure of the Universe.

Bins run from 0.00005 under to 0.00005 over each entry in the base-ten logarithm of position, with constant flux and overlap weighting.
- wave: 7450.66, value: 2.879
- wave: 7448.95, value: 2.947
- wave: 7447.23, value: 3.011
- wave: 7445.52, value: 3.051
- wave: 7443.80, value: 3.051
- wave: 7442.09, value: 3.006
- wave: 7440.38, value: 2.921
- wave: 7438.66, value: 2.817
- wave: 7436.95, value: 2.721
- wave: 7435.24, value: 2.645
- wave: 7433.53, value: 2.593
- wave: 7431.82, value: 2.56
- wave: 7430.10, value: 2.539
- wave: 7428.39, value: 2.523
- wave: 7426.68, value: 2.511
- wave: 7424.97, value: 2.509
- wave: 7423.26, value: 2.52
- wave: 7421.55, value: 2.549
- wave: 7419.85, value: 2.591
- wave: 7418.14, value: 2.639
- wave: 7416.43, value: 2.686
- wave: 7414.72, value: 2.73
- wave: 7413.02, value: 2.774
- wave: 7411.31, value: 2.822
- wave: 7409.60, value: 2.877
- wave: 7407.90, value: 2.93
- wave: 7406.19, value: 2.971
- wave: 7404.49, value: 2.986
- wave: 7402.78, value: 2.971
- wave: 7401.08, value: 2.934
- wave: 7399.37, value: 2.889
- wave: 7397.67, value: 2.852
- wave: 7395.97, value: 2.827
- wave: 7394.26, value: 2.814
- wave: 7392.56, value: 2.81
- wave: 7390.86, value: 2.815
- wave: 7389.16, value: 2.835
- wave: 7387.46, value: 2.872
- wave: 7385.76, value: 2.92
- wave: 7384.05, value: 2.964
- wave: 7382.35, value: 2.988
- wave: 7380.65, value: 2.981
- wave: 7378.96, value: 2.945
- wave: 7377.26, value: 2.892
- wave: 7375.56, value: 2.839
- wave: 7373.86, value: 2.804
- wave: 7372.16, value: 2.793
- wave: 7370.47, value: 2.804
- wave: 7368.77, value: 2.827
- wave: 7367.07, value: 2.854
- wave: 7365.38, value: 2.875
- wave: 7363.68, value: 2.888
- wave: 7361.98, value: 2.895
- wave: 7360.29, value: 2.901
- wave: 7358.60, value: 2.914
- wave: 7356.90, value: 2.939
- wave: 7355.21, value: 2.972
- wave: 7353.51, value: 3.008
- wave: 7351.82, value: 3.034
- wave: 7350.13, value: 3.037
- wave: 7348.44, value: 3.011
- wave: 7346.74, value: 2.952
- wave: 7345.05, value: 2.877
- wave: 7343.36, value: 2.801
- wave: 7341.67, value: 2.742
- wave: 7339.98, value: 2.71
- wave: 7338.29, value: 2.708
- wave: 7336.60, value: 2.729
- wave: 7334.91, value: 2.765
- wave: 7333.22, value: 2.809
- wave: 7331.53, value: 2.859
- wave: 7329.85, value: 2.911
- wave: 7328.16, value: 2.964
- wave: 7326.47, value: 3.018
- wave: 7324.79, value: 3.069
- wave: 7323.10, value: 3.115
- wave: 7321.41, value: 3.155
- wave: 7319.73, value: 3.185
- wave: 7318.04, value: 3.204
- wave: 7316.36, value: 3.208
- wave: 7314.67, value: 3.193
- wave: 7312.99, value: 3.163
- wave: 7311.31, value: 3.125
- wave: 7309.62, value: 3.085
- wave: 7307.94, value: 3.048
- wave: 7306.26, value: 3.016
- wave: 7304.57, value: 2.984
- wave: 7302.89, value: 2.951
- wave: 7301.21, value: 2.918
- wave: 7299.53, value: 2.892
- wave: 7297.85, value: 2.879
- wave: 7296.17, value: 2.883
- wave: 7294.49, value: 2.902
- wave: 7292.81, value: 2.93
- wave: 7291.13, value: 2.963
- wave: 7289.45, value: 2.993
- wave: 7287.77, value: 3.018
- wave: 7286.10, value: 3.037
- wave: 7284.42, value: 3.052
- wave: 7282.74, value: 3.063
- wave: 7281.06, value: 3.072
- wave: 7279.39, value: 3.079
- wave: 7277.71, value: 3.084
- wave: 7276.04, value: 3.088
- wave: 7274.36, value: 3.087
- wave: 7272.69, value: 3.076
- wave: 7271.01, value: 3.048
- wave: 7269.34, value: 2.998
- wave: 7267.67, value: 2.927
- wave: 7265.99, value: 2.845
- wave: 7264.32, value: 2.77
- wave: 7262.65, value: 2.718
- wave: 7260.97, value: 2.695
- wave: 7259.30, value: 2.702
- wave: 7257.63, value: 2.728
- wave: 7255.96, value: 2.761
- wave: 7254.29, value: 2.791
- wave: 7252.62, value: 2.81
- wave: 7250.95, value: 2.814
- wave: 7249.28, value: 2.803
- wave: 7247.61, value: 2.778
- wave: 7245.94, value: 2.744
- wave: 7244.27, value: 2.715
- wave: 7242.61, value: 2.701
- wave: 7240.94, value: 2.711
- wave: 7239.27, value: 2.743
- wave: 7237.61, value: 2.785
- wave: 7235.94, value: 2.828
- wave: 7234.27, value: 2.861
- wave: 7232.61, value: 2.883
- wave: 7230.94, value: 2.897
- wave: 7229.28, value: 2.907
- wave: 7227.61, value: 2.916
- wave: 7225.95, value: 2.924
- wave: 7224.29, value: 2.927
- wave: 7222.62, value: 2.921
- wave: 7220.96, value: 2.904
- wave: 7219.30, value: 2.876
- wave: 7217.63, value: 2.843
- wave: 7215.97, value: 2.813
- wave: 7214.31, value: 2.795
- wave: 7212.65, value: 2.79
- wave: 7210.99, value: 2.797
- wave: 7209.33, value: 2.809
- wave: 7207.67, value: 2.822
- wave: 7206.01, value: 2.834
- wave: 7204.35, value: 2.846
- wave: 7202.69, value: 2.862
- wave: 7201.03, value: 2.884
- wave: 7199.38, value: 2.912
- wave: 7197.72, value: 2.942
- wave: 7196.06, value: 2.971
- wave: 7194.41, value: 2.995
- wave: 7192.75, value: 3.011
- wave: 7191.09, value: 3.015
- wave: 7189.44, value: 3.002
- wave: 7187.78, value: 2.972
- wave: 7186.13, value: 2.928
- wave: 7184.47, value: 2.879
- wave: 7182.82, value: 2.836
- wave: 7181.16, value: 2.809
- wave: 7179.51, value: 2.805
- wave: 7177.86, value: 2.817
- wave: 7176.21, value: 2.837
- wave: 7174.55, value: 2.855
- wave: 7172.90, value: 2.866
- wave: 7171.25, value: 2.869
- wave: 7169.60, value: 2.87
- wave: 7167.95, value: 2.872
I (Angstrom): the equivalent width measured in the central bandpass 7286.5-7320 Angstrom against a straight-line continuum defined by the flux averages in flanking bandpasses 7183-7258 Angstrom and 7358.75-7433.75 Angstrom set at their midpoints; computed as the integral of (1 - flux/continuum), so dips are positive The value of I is -2.31 Angstrom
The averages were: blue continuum 2.85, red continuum 2.8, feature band 3.02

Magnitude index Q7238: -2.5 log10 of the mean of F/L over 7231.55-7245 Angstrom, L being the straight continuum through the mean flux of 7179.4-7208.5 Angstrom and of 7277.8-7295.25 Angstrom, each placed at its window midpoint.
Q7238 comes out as 0.07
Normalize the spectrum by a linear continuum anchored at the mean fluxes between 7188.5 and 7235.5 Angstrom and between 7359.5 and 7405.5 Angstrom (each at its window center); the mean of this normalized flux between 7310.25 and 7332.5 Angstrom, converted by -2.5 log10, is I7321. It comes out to -0.074 mag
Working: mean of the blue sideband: 2.89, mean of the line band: 3.09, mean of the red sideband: 2.88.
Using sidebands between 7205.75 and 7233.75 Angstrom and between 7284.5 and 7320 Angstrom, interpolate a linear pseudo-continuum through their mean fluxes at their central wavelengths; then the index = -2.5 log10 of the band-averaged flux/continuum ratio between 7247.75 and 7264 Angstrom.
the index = 0.07 mag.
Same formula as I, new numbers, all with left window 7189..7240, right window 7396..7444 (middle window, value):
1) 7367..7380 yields -0.3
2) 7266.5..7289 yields -1.6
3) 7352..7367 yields -0.7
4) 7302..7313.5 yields -0.9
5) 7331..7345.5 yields 0.2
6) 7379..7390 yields -0.6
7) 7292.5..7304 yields -0.3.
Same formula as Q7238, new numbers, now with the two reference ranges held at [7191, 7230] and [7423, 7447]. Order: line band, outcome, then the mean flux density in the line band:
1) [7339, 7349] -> -0.02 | 2.84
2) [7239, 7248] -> 0.05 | 2.73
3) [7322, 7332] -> -0.07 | 3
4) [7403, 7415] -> -0.05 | 2.88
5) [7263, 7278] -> -0.05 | 2.98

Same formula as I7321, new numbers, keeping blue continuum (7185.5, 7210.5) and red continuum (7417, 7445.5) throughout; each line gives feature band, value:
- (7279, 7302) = -0.057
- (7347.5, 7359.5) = -0.086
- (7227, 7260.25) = 0.030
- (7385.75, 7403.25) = -0.057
